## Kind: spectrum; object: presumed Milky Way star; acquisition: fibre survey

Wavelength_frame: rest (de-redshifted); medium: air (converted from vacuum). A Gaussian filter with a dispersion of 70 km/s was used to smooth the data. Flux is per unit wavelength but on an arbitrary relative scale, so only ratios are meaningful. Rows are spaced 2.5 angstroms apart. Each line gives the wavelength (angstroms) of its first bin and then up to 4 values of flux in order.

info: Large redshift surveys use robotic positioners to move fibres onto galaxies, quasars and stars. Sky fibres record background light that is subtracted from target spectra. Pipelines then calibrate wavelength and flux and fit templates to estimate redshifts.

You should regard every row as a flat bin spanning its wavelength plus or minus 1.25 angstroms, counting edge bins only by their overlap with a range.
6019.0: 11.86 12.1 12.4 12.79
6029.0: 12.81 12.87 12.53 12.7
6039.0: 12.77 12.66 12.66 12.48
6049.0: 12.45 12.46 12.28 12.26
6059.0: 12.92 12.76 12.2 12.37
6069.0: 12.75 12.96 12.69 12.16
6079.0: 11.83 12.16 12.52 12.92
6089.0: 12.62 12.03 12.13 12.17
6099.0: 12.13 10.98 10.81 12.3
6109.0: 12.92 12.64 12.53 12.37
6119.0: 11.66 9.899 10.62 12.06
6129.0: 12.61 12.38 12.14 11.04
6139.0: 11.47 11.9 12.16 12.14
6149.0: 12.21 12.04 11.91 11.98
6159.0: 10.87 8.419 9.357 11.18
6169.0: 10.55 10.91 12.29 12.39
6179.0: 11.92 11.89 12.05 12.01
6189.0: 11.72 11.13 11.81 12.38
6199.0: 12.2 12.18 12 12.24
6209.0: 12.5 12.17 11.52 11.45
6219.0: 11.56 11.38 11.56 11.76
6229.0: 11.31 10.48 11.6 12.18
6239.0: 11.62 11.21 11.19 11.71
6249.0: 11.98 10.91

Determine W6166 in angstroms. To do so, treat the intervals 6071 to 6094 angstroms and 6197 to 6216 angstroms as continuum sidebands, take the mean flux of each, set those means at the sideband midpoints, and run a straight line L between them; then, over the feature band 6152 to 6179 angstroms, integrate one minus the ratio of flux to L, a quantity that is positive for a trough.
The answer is 2.5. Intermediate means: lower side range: 12.4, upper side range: 12.1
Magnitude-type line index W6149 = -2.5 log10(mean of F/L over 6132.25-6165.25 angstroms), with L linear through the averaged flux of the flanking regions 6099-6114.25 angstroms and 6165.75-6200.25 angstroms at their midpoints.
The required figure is 0.05 mag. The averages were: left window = 12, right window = 11.8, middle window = 11.4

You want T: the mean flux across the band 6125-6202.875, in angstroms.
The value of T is 11.7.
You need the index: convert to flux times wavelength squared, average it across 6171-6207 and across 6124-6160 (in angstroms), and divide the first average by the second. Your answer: 1.02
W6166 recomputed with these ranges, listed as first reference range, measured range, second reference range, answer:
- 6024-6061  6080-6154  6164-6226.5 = 1.2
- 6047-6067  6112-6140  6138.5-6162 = 0.2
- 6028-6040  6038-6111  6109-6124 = -0.5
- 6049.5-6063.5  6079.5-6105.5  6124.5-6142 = 0.4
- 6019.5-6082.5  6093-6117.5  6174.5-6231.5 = 0.4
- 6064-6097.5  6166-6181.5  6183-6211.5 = 0.7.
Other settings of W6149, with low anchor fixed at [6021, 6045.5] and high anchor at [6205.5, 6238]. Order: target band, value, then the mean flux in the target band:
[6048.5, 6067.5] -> 0.00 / 12.5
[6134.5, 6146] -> 0.03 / 11.7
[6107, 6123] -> 0.02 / 12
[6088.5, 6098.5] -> 0.01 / 12.2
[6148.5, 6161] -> 0.04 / 11.6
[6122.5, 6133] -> 0.03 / 11.9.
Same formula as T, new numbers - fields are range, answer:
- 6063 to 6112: 12.3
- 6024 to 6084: 12.5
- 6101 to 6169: 11.6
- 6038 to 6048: 12.6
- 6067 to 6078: 12.6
